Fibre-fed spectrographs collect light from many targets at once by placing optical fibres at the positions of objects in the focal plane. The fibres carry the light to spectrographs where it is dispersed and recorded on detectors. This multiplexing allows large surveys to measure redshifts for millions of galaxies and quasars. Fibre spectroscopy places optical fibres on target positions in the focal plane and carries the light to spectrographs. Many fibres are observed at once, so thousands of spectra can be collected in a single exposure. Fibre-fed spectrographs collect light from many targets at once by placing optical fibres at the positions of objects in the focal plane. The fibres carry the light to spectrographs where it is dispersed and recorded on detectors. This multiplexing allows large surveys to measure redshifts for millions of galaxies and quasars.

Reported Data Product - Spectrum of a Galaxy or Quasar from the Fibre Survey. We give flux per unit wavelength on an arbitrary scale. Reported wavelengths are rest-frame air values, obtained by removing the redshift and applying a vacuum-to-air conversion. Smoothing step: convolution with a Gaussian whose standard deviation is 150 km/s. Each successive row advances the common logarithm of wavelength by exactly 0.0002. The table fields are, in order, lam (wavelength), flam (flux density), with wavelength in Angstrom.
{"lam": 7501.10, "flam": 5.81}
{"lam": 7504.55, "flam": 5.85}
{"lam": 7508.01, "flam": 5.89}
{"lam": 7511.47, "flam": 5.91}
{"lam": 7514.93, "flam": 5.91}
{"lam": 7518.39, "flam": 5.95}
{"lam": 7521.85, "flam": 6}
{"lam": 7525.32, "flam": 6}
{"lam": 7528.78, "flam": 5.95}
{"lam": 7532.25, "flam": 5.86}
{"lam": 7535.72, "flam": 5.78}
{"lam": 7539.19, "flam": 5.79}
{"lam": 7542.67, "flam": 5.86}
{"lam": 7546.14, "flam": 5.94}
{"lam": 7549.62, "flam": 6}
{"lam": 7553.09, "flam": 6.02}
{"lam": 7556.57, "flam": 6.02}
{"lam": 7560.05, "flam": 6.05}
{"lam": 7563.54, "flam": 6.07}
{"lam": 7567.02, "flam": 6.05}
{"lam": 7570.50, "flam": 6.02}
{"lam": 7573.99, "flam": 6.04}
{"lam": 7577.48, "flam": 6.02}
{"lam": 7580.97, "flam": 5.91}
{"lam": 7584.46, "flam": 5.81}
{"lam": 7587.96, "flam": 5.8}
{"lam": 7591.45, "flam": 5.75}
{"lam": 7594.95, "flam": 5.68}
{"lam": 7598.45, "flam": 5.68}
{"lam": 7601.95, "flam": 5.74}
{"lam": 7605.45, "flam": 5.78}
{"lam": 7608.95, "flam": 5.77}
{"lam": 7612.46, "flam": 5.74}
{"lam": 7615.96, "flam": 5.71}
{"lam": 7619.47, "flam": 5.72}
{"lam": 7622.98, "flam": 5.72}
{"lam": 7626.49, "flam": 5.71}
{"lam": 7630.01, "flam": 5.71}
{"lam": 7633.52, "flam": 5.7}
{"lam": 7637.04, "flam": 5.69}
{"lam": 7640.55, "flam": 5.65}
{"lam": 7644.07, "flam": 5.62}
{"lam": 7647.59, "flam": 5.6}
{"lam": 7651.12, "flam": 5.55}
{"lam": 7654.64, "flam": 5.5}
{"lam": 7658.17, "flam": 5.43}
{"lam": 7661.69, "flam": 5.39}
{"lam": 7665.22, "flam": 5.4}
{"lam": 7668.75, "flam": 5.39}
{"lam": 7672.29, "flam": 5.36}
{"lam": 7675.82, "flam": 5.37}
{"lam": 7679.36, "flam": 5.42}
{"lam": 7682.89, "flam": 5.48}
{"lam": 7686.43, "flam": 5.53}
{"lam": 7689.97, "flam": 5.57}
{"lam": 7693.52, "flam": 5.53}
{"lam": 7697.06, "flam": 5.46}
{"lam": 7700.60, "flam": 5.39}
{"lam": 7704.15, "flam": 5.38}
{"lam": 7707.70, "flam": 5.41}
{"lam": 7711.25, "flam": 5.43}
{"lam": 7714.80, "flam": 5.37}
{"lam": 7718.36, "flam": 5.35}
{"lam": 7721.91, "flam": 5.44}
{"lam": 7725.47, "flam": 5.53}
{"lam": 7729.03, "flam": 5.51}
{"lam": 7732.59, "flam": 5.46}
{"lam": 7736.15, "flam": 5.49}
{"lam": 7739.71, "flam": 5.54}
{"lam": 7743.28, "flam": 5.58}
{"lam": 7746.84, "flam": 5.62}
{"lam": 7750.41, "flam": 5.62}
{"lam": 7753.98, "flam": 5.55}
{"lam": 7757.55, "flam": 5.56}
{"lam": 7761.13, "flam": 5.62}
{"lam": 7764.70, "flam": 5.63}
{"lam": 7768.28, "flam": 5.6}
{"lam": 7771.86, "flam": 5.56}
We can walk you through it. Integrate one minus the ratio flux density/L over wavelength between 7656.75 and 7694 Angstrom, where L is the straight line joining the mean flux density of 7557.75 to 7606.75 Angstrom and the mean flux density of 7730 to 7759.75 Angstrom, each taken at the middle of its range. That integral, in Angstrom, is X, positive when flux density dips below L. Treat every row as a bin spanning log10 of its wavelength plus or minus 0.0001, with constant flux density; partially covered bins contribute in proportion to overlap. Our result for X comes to 1.7 Angstrom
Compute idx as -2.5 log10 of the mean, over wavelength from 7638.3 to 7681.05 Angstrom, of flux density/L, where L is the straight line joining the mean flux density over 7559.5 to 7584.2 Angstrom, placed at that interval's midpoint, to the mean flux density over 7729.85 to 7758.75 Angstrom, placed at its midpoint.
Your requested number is 0.06 mag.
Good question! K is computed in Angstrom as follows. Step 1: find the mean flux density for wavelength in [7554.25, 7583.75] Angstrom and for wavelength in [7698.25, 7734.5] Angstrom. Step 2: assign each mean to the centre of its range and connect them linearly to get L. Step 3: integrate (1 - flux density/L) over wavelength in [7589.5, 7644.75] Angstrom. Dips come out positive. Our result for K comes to 1.0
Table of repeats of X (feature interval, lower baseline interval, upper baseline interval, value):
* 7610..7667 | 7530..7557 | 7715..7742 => 0.6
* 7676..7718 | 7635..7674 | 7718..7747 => 0.5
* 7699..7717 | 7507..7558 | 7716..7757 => 0.6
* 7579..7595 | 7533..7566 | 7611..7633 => 0.1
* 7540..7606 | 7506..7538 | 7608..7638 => -1.1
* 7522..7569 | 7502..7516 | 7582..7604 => -1.0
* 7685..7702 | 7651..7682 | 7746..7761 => -0.1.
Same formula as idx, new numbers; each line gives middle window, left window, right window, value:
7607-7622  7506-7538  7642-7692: -0.02 mag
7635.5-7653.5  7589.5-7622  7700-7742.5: 0.00 mag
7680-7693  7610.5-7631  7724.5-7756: 0.02 mag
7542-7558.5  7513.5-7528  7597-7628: -0.02 mag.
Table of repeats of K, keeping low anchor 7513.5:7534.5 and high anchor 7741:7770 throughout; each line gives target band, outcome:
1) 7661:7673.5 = 0.7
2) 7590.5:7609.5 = 0.3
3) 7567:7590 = -0.3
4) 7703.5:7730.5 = 1.1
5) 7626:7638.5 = 0.2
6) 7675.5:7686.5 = 0.5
